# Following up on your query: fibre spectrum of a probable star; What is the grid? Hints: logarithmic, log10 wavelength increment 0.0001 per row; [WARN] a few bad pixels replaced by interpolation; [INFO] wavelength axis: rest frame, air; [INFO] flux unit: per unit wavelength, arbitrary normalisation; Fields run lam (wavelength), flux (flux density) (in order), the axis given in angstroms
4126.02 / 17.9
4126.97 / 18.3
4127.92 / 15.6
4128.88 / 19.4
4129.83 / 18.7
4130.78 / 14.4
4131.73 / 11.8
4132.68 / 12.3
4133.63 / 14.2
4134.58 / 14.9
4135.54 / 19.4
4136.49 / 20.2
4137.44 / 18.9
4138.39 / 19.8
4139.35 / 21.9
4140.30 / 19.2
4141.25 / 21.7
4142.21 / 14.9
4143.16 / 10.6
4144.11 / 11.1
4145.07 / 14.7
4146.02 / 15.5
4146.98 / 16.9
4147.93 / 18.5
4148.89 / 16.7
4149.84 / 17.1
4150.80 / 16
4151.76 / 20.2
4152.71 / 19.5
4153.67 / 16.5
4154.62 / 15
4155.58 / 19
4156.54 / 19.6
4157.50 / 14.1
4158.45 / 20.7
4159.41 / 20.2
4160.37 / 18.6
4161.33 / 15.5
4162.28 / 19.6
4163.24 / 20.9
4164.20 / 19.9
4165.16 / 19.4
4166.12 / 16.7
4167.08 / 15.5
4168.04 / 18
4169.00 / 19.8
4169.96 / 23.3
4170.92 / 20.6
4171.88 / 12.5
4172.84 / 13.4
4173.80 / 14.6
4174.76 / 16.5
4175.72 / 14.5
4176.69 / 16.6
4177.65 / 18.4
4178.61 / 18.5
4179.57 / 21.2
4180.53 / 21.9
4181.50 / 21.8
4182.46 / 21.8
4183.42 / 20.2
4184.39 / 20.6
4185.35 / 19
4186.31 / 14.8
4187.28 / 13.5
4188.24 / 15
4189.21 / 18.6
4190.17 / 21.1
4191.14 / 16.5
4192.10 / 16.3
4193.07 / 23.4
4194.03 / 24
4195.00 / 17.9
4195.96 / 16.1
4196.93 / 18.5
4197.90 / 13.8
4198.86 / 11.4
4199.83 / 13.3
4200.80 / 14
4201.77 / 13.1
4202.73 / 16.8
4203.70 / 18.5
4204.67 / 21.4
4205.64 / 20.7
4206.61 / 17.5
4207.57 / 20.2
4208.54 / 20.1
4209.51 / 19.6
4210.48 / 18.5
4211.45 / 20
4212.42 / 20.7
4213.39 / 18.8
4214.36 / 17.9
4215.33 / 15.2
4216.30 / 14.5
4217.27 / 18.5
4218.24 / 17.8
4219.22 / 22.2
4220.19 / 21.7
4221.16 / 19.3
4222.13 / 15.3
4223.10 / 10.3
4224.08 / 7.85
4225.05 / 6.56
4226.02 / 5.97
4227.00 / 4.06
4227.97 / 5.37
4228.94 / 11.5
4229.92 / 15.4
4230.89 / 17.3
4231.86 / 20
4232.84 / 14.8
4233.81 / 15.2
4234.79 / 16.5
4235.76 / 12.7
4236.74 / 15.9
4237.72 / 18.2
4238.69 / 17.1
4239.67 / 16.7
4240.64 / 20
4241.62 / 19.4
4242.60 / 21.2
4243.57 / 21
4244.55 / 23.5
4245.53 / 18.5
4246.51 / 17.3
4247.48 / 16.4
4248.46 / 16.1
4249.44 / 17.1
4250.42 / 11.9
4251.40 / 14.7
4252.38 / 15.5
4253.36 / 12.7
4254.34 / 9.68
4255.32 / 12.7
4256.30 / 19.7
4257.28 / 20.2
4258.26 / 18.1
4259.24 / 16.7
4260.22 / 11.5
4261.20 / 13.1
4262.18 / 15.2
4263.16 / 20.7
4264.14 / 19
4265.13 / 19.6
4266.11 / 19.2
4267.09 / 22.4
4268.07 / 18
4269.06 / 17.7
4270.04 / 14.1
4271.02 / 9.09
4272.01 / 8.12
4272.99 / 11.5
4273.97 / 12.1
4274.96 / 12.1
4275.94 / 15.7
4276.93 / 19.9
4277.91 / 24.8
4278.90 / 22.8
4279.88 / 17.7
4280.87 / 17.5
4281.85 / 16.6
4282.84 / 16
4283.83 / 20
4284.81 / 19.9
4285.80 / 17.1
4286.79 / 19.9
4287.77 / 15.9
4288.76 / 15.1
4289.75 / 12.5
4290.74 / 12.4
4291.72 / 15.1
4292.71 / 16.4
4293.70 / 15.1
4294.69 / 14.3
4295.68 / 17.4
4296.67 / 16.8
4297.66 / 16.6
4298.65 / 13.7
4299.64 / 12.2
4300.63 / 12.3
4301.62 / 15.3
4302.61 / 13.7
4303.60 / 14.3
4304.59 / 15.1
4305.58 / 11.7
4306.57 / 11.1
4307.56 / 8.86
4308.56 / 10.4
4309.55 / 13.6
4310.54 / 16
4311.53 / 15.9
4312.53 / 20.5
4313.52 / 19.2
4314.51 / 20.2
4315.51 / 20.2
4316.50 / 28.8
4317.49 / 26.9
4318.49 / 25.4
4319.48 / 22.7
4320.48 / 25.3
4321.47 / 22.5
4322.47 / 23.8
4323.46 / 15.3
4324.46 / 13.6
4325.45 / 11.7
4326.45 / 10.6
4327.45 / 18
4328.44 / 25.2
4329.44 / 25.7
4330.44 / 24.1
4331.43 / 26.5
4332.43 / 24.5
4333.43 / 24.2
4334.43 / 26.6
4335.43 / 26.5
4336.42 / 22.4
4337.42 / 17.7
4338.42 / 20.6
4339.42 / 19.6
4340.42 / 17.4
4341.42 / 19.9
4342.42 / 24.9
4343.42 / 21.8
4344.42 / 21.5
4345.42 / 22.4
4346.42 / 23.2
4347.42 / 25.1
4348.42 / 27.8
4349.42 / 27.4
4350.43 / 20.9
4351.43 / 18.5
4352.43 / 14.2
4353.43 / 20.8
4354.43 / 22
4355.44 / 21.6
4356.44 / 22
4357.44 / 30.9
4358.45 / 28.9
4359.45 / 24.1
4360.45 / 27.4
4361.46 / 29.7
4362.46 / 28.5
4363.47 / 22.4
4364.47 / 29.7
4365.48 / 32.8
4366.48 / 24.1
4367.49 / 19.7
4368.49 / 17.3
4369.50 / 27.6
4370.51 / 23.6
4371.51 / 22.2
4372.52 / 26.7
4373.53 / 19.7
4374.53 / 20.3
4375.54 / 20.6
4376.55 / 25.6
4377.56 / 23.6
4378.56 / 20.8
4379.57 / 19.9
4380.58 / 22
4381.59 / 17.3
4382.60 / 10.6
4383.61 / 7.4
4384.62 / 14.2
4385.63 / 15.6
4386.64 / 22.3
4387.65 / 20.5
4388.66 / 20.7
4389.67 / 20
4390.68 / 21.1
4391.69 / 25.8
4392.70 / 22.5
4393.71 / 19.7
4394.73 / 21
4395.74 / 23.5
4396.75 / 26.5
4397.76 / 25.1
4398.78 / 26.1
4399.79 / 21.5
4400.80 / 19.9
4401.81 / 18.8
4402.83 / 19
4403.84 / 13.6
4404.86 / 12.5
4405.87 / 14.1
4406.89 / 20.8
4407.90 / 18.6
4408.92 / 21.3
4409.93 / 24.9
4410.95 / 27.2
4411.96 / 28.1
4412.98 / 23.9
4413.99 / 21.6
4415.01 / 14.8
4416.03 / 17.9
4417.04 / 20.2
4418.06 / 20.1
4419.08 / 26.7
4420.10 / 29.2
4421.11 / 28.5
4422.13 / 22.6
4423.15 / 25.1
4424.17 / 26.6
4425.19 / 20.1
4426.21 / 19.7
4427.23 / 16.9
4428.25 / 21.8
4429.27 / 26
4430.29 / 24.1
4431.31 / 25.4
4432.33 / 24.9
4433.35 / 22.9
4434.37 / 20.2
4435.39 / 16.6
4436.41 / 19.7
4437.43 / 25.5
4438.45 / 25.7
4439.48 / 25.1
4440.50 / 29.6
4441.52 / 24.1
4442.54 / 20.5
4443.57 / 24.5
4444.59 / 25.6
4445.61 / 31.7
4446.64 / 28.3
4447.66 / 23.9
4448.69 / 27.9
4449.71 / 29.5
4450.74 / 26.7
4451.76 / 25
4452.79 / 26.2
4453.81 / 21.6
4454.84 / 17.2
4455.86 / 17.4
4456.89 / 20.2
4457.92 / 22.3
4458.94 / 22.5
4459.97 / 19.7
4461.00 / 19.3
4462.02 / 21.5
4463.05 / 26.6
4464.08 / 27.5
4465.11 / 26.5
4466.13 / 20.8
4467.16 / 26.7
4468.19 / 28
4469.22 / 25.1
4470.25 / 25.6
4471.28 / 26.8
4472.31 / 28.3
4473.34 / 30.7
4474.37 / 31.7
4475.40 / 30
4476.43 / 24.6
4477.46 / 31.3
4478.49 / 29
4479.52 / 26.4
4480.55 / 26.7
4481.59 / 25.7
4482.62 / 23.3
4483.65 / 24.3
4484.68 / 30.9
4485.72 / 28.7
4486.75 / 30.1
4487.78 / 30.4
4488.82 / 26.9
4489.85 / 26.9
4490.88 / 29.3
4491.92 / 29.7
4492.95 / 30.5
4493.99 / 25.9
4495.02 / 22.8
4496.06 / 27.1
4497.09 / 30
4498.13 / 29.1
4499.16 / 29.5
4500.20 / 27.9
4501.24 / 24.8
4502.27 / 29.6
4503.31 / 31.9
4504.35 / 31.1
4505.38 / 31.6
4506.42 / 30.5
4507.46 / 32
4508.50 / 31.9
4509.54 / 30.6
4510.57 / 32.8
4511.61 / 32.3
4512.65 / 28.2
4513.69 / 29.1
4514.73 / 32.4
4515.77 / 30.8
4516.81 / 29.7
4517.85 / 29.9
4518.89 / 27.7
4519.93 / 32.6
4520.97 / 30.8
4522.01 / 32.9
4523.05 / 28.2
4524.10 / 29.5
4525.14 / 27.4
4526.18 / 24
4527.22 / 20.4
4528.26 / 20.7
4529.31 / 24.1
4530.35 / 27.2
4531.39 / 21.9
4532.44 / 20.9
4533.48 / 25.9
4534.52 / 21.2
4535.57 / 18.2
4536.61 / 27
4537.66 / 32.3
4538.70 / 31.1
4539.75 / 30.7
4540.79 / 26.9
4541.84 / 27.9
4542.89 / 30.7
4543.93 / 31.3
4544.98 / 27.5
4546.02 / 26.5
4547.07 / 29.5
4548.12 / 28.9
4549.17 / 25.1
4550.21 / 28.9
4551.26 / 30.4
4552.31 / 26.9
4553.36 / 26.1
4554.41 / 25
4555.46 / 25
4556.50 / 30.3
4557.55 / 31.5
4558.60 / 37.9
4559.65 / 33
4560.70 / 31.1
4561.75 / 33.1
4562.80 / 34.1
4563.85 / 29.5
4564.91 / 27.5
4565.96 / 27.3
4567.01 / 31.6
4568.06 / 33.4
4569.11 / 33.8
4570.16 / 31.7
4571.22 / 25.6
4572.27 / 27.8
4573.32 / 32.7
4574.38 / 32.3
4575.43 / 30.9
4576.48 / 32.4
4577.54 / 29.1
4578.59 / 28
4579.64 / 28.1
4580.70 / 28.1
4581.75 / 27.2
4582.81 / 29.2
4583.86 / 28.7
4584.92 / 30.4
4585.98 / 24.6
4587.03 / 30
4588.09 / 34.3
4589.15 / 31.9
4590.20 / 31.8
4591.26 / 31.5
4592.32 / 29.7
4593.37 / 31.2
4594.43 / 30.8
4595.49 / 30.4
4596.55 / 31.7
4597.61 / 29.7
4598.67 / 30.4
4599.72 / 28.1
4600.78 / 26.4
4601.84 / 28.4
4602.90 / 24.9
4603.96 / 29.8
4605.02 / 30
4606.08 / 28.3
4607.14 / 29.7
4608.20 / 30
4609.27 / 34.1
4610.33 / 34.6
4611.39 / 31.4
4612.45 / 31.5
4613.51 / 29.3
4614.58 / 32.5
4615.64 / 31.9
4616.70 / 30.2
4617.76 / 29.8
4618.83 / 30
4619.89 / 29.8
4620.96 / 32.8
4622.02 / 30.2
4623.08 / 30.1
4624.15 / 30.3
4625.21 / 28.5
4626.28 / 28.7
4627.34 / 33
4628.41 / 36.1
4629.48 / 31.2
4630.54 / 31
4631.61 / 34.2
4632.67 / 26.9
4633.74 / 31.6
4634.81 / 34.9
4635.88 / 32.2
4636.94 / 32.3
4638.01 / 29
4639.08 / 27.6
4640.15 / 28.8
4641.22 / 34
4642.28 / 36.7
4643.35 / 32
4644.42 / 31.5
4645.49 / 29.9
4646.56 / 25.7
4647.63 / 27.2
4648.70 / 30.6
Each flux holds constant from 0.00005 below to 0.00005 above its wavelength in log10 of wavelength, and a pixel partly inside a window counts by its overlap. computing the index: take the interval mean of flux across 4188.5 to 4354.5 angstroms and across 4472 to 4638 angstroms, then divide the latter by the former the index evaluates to 1.67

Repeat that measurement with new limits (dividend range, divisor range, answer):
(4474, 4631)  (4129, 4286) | 1.73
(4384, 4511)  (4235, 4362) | 1.33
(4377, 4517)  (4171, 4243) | 1.46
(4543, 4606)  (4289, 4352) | 1.56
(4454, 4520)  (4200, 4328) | 1.67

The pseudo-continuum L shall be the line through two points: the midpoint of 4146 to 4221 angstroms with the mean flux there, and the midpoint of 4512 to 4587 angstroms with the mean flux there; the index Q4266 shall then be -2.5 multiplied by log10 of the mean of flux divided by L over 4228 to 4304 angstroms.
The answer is 0.25 mag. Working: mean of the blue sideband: 18.1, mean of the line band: 16.2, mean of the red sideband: 28.6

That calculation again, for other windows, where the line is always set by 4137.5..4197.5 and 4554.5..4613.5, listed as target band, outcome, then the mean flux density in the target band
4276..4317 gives 0.307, 16.4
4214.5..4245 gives 0.265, 15.5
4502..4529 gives -0.049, 29.5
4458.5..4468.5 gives 0.123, 23.8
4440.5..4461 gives 0.102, 24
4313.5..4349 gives 0.037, 22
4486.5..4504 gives -0.028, 28.4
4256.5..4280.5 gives 0.247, 16.7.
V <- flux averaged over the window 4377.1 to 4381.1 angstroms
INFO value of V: 21.6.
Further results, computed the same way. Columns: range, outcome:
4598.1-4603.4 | 27.7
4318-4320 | 24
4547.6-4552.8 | 28.1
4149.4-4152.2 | 17.7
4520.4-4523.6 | 30.6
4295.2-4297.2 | 17.1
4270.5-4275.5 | 10.7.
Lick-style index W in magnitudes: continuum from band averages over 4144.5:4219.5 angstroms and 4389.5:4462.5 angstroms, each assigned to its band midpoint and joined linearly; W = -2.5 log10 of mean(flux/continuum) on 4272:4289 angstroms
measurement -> 0.16 mag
